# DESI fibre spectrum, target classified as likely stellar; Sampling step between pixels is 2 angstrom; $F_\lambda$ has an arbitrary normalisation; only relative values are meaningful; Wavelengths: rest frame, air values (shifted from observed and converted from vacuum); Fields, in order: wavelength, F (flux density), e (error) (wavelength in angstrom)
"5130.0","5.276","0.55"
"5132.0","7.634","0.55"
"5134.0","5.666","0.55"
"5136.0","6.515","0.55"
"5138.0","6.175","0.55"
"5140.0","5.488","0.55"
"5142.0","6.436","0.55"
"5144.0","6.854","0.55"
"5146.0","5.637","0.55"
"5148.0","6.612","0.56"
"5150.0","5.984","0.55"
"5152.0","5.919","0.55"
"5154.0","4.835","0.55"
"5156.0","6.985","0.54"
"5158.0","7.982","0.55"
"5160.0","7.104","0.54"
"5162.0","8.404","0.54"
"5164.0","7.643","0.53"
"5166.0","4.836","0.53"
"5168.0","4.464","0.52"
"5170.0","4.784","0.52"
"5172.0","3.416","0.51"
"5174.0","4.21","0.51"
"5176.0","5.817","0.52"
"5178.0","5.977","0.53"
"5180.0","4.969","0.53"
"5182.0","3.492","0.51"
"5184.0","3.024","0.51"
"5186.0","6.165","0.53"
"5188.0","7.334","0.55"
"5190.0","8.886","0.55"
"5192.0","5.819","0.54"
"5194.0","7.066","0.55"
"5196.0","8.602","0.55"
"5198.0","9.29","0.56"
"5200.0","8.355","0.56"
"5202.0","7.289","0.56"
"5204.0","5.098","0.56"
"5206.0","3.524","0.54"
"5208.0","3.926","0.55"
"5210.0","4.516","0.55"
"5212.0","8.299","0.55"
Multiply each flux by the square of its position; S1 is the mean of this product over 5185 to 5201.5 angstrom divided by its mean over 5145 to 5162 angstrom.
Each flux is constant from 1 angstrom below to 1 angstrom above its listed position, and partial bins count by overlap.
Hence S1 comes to 1.20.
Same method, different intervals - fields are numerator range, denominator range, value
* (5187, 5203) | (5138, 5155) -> 1.33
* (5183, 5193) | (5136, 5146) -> 1.03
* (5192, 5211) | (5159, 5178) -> 1.14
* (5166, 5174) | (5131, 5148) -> 0.69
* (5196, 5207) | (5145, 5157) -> 1.17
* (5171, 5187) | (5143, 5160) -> 0.73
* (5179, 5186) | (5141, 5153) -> 0.68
